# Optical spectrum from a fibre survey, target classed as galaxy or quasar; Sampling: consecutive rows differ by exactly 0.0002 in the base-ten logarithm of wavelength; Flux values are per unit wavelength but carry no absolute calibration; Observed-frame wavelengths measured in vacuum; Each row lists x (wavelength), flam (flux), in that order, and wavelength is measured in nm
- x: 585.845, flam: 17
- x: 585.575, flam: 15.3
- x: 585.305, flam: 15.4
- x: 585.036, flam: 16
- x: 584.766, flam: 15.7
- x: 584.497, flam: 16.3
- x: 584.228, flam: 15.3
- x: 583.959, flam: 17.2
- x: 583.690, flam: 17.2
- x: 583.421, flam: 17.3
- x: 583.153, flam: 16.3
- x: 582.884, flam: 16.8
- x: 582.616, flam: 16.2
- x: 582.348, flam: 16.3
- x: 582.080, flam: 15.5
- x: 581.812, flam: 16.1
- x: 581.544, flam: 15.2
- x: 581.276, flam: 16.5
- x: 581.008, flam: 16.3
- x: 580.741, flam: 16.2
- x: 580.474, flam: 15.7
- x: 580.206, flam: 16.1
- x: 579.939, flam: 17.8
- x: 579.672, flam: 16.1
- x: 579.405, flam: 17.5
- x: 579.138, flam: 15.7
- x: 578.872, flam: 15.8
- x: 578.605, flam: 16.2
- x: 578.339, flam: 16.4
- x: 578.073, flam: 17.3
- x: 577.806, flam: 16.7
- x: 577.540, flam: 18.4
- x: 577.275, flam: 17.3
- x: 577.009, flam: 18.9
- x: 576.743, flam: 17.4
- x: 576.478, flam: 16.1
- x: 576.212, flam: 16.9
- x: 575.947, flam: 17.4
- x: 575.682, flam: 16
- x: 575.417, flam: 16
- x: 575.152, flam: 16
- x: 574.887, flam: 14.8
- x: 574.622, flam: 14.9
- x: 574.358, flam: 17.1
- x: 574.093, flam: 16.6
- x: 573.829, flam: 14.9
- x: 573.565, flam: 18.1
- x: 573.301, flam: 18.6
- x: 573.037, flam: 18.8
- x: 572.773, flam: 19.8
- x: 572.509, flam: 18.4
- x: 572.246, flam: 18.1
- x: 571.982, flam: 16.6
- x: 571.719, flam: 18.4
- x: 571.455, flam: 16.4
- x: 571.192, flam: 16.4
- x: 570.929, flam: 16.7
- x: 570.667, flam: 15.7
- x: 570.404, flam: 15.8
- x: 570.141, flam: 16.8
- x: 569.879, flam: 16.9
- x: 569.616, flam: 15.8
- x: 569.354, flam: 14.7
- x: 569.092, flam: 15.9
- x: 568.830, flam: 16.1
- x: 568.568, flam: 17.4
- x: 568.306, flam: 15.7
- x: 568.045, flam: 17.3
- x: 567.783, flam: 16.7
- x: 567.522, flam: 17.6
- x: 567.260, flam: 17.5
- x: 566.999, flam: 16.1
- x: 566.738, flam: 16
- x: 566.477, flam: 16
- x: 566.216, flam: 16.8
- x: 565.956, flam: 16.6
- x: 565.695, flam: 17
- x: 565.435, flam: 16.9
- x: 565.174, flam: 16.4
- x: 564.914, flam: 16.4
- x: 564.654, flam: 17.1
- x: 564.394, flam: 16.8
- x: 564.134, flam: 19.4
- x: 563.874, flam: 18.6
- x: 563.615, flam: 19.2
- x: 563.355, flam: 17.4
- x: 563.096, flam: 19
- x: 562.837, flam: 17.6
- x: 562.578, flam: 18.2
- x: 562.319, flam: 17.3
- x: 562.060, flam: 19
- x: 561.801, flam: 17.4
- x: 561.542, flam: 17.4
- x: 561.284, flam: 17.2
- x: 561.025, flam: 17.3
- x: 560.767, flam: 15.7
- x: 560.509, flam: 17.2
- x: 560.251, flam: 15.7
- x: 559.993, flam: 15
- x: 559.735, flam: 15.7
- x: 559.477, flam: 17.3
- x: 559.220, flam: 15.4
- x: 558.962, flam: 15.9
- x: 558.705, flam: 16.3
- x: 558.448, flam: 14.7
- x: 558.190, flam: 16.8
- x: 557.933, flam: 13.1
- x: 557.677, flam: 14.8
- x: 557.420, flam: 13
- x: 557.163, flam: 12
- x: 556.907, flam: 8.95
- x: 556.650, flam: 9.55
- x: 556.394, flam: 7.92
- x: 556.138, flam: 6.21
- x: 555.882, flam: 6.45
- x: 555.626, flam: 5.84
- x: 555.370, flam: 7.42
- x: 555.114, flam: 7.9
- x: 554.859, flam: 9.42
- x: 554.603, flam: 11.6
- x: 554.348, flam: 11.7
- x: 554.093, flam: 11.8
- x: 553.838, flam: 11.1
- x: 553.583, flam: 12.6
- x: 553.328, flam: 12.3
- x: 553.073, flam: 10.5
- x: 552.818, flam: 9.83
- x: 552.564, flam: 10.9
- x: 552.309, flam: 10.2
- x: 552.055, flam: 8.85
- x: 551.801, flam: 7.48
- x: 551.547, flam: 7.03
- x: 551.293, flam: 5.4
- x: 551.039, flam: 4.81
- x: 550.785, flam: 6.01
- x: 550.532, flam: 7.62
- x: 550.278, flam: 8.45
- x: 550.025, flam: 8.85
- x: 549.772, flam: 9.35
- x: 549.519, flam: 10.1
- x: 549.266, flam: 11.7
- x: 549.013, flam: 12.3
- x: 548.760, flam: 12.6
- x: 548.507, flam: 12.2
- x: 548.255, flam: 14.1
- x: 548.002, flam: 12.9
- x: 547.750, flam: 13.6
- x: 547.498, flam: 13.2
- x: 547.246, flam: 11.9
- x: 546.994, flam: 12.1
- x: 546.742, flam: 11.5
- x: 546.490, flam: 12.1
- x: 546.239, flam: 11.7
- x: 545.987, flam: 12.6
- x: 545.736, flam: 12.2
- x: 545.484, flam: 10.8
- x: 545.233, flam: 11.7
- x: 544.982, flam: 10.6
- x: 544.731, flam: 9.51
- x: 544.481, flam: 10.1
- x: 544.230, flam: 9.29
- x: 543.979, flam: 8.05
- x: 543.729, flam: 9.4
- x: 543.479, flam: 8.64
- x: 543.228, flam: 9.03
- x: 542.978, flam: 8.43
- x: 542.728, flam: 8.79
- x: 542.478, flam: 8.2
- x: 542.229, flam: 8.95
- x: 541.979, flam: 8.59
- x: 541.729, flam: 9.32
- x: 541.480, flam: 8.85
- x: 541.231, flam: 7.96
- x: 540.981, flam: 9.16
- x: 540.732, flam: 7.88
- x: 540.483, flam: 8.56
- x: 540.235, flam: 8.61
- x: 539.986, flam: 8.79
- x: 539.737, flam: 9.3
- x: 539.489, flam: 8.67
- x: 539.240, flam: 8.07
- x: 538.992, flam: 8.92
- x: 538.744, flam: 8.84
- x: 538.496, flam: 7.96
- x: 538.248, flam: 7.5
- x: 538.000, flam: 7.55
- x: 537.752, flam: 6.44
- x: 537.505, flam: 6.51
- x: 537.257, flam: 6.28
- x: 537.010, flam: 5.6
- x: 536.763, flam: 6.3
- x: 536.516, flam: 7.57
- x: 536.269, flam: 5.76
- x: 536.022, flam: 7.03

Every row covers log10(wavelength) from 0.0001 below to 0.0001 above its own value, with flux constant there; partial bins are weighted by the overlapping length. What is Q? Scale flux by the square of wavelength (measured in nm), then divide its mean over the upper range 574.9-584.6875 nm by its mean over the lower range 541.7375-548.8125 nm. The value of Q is 1.73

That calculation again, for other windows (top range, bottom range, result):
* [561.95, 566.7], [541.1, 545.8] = 2.02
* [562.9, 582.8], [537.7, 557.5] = 1.91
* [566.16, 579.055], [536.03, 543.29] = 2.36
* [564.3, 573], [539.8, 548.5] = 1.79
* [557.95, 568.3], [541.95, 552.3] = 1.79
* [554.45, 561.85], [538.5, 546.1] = 1.50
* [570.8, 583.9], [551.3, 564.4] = 1.34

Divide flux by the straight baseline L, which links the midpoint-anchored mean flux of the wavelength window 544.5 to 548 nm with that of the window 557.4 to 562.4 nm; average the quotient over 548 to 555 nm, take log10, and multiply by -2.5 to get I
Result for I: 0.32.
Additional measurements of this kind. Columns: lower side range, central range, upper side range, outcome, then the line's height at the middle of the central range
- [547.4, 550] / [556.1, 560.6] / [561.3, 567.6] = 0.12 mag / 15.3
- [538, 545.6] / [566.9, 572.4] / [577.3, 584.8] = -0.17 mag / 14.3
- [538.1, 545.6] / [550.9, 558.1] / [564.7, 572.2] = 0.29 mag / 12.6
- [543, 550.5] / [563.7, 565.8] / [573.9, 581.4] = -0.22 mag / 14.2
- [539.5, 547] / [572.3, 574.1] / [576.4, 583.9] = -0.18 mag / 15.3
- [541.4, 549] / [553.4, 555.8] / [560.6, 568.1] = 0.37 mag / 14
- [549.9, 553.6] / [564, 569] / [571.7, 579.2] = -0.21 mag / 13.8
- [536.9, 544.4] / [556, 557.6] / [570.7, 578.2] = 0.27 mag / 12.5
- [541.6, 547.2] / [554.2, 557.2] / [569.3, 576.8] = 0.42 mag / 12.7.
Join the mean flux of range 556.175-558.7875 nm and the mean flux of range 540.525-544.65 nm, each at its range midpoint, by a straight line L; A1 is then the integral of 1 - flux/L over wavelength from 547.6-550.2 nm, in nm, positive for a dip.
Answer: -0.36 nm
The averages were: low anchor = 8.79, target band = 11.7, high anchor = 12.4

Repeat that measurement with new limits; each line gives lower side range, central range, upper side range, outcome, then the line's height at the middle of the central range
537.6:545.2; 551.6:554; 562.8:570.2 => 0.41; 12.4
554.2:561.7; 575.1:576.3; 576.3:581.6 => -0.03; 16.1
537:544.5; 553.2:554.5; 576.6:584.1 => -0.09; 11.1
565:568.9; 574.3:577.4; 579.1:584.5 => -0.01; 16.5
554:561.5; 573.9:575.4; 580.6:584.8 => -0.07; 15.2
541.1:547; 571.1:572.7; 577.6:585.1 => -0.30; 14.7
